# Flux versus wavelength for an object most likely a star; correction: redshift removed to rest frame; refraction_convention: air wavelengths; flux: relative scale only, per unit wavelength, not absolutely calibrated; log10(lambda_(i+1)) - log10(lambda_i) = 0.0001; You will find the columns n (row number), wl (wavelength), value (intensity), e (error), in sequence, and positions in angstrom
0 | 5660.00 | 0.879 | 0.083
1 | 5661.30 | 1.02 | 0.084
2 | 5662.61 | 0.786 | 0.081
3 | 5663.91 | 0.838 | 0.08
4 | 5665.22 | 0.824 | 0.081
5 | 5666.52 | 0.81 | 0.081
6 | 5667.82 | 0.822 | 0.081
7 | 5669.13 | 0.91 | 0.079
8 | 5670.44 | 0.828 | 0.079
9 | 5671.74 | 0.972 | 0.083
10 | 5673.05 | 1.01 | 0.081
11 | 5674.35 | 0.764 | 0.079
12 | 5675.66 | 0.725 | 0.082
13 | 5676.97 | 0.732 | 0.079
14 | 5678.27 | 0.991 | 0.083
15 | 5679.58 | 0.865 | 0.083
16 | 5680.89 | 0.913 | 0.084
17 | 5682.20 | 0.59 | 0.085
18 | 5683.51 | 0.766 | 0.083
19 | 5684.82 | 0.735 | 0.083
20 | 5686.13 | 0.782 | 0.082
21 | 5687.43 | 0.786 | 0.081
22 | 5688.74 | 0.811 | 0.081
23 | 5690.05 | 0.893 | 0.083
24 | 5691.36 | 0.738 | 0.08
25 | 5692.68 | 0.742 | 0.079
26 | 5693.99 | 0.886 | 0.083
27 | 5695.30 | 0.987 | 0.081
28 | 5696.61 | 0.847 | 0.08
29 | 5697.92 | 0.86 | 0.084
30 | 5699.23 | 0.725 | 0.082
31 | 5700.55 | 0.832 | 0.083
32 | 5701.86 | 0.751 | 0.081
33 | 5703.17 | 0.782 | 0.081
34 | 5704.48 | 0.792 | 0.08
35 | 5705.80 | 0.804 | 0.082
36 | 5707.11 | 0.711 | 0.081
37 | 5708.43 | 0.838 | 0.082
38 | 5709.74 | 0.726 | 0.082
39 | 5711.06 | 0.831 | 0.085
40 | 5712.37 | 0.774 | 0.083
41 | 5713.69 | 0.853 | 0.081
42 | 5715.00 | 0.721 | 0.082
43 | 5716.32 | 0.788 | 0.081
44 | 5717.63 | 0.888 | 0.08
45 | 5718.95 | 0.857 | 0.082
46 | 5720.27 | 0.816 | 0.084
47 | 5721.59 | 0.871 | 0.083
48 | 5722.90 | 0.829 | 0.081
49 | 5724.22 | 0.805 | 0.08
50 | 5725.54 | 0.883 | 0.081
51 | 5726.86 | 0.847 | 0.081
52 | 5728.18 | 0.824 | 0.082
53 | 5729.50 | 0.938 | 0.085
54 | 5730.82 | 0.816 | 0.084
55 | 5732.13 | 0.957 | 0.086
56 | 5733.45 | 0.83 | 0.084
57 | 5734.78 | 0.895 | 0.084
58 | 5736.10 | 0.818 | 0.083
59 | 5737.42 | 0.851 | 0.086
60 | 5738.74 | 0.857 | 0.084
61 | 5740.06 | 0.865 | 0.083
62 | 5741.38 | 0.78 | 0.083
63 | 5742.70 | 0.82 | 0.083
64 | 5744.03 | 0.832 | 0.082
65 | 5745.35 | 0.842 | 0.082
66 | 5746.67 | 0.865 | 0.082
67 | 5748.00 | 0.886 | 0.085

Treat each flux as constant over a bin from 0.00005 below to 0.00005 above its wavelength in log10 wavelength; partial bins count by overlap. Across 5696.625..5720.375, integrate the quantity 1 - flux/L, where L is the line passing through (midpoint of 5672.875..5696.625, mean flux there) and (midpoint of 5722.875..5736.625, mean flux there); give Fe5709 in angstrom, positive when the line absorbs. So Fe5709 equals 1.1 angstrom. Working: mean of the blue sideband 0.815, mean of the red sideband 0.86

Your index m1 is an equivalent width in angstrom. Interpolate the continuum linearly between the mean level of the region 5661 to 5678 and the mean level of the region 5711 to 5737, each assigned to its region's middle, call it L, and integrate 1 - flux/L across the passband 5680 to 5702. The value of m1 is 1.1 angstrom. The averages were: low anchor 0.849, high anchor 0.842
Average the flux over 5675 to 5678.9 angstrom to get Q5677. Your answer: 0.815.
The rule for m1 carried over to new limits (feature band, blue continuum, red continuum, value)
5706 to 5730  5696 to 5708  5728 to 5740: 0.2 angstrom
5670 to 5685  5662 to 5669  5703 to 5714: -0.2 angstrom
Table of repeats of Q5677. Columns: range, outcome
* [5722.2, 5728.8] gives 0.838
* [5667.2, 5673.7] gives 0.908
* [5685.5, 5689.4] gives 0.795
